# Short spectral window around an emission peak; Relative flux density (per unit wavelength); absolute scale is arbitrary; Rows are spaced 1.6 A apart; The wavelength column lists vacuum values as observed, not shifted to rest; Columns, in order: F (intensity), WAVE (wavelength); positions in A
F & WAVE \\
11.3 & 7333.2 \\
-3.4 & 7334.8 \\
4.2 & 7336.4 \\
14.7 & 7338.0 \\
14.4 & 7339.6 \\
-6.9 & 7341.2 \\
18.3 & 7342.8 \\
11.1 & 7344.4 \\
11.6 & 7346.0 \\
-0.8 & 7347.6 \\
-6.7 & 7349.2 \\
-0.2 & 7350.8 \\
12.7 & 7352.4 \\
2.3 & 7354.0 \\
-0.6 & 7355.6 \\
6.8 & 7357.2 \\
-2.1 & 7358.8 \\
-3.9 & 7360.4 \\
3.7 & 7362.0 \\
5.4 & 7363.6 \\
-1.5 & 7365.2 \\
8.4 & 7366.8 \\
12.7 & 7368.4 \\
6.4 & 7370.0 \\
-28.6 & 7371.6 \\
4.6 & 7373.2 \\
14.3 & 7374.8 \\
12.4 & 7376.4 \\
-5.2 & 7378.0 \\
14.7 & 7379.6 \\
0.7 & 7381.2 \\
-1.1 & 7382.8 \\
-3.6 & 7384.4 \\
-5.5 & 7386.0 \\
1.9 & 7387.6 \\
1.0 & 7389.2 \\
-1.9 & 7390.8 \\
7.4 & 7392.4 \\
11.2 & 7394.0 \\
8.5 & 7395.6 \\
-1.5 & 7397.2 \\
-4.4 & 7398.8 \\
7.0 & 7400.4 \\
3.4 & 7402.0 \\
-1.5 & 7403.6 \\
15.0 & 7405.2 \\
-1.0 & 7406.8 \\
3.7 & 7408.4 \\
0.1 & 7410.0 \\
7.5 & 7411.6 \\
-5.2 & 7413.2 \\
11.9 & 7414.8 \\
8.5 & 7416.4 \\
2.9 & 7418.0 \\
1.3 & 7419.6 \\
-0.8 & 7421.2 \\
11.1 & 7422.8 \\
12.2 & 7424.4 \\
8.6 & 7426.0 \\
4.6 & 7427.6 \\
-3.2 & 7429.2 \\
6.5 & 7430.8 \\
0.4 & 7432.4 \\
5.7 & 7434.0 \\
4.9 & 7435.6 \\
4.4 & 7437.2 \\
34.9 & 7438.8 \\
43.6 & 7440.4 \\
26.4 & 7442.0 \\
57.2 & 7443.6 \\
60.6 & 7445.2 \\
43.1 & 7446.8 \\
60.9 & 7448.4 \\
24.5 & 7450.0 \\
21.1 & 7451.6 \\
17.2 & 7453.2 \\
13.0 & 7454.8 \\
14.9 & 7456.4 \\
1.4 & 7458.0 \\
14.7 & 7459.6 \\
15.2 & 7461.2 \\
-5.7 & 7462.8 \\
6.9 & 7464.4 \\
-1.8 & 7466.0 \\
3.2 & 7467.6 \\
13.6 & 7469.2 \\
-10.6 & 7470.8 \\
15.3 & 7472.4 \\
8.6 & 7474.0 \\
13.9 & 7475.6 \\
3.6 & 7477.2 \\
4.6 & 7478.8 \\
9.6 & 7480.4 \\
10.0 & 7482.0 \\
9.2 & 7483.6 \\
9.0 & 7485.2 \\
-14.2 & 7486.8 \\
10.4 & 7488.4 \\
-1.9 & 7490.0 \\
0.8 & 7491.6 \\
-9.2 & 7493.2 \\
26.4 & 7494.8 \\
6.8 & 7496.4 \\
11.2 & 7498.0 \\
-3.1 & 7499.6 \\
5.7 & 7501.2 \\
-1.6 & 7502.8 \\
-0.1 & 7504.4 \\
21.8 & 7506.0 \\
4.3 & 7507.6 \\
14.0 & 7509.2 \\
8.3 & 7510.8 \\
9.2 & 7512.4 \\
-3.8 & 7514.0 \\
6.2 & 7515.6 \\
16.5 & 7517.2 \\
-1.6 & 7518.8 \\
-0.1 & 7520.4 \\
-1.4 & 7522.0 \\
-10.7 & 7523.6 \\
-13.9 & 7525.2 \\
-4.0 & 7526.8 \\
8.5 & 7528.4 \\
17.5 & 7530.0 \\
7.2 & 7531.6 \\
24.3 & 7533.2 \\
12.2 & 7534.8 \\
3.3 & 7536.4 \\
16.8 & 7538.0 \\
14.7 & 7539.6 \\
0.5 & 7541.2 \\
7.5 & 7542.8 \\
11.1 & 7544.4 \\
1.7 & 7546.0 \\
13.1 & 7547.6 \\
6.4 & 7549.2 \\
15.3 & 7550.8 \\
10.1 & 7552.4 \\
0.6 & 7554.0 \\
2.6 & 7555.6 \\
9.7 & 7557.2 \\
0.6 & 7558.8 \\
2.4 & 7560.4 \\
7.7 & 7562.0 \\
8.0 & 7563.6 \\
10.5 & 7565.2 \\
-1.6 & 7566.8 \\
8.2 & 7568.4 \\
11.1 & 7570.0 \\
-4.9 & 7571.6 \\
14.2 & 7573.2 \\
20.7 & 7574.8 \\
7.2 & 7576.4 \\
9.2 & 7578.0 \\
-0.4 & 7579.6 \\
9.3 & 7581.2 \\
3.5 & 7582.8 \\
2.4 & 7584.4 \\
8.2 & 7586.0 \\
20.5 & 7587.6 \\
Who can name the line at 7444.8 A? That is [O II] 3727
